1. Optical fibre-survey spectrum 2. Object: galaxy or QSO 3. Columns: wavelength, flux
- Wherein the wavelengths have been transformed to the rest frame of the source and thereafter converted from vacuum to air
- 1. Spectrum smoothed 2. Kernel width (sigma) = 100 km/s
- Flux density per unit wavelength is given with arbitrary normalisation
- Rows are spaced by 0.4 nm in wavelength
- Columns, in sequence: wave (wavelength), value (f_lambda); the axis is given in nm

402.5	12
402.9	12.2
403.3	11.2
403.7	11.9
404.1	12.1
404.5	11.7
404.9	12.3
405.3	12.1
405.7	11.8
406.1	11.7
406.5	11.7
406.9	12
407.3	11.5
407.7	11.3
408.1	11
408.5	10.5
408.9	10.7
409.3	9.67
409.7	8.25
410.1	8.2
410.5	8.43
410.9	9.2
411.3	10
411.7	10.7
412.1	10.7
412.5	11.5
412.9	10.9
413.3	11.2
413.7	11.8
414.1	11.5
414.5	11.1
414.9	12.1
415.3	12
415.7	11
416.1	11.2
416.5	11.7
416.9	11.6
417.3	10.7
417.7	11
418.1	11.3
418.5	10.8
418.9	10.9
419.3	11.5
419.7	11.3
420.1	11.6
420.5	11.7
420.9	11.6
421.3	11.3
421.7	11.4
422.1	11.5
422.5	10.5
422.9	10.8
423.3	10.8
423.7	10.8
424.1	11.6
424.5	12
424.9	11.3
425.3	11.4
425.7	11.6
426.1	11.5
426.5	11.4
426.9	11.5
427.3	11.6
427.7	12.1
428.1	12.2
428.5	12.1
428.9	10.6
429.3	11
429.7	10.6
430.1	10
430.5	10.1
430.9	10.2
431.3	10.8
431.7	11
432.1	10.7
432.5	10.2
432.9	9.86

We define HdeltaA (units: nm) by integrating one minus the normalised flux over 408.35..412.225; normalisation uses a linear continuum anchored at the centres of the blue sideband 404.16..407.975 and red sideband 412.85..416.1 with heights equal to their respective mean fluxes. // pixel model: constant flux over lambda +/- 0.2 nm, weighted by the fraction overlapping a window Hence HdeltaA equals 0.673 nm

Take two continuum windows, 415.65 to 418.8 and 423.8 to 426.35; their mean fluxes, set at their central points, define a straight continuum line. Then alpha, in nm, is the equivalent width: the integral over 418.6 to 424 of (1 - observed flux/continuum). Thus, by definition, 0.07 nm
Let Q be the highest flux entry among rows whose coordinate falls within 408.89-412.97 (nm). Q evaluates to 11.5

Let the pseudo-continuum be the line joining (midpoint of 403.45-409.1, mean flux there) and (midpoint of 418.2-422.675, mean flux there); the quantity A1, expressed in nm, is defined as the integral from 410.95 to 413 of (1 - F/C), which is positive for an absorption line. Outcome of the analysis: 0.148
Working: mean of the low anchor 11.6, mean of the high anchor 11.3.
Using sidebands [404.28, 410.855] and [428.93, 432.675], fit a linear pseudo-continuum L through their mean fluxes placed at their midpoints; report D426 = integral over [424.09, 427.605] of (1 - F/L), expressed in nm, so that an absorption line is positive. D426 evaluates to -0.328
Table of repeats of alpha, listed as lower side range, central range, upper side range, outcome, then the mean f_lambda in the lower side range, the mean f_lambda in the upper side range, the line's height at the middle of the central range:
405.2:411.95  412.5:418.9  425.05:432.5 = -0.364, 10.5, 11.1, 10.7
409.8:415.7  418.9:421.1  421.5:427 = -0.086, 10.6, 11.3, 11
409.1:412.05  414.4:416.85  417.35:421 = -0.257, 9.28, 11.3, 10.4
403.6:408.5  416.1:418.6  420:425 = 0.049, 11.7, 11.3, 11.4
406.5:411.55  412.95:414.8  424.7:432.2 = -0.180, 10.1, 11.1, 10.4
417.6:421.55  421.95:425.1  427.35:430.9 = 0.013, 11.3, 11.1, 11.2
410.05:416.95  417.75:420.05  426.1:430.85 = -0.042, 10.9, 11.2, 11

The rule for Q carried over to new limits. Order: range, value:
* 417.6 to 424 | 11.7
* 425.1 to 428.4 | 12.2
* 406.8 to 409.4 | 12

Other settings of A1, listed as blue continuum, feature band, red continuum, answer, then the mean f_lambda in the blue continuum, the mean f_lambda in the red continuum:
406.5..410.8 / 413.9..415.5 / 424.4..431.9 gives -0.18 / 10.2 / 11.2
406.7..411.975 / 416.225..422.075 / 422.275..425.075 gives -0.28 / 10.1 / 11.1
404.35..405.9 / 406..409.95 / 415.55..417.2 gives 0.35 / 12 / 11.3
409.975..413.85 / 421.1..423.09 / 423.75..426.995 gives 0.02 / 10.3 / 11.5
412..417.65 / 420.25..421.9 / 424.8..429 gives 0.00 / 11.4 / 11.6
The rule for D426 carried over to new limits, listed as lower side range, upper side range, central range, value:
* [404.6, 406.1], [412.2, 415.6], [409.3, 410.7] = 0.39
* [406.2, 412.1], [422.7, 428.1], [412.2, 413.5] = -0.08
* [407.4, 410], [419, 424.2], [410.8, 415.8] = -0.24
